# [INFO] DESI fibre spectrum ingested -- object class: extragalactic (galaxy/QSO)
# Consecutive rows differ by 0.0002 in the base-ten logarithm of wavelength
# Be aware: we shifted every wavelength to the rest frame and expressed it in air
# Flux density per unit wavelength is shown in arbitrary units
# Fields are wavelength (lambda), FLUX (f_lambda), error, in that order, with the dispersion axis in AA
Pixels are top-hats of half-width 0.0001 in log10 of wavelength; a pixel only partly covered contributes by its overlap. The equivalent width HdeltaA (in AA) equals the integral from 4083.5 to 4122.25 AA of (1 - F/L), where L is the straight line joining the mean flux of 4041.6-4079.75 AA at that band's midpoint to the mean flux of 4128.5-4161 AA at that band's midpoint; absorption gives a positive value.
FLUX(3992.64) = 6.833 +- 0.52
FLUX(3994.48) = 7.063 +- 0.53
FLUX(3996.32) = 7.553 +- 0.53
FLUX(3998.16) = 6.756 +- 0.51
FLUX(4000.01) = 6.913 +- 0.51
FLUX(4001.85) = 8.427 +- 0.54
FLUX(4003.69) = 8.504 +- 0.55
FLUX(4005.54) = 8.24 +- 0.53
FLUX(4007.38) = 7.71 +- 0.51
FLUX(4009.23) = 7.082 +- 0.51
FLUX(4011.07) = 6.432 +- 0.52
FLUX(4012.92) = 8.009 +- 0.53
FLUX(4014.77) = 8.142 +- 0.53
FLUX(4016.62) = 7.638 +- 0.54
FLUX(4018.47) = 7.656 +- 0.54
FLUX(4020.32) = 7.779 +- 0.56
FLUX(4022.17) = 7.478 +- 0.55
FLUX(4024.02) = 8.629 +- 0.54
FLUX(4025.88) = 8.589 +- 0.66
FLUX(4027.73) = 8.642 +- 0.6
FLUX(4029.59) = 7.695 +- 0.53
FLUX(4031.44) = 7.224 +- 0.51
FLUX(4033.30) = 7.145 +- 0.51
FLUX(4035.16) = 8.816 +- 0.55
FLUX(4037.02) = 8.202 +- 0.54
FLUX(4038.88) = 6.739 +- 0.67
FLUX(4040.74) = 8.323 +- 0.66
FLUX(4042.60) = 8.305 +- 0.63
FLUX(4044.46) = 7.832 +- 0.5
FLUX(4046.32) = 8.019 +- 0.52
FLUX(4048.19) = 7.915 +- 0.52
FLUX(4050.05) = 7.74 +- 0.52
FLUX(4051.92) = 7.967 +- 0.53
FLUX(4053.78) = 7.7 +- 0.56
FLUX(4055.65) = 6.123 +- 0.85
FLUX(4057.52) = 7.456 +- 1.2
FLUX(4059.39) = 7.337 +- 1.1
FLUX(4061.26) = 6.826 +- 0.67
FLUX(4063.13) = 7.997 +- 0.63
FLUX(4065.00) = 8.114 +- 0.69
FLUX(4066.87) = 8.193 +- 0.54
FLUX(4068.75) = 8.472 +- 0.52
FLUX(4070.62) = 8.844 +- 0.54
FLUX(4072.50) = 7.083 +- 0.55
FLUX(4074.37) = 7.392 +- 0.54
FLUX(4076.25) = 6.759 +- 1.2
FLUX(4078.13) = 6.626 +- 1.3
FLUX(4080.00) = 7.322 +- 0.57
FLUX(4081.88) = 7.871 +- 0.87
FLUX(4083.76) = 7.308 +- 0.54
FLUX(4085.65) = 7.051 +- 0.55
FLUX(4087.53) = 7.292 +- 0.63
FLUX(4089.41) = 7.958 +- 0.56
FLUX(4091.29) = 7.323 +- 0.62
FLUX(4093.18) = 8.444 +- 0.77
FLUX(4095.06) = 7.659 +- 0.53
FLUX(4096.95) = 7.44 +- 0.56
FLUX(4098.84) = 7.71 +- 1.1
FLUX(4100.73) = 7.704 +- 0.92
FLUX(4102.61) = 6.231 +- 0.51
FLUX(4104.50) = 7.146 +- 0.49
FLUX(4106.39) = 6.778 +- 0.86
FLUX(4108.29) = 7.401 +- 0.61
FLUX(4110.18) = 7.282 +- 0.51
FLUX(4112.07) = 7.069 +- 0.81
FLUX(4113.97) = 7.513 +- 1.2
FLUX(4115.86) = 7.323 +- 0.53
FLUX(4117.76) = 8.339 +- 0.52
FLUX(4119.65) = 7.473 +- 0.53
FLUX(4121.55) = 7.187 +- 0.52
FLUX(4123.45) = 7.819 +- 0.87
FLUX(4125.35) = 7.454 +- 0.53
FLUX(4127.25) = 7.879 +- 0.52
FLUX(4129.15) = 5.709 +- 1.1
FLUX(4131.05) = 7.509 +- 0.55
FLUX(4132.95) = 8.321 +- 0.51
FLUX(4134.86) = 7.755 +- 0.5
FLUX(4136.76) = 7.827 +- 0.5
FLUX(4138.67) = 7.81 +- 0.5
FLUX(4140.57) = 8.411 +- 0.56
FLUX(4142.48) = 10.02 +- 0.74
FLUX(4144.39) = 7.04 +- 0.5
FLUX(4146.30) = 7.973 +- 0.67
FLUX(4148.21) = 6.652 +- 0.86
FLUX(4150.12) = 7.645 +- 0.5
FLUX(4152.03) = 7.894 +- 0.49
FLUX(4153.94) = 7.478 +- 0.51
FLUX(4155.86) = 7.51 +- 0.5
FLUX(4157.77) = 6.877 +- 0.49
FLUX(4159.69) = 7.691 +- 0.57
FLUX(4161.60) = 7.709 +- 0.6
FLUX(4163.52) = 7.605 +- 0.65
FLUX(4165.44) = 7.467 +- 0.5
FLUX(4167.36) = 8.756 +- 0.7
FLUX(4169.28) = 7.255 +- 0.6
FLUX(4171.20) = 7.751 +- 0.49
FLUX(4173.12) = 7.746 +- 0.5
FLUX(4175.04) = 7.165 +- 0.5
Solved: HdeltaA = 1.2 AA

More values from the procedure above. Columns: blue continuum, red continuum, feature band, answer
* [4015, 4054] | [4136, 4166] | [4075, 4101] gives 1.2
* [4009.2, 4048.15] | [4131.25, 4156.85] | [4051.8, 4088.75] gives 1.8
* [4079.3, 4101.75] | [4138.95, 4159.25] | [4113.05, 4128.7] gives 0.2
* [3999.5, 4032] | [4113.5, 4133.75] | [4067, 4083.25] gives 0.2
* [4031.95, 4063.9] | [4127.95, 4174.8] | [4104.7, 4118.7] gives 0.5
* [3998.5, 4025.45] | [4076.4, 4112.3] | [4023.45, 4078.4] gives -1.5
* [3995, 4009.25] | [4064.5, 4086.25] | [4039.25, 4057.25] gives -0.3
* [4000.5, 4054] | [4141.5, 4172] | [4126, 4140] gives 0.3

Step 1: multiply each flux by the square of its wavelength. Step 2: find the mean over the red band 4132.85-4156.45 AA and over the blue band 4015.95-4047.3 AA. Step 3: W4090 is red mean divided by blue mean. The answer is 1.05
